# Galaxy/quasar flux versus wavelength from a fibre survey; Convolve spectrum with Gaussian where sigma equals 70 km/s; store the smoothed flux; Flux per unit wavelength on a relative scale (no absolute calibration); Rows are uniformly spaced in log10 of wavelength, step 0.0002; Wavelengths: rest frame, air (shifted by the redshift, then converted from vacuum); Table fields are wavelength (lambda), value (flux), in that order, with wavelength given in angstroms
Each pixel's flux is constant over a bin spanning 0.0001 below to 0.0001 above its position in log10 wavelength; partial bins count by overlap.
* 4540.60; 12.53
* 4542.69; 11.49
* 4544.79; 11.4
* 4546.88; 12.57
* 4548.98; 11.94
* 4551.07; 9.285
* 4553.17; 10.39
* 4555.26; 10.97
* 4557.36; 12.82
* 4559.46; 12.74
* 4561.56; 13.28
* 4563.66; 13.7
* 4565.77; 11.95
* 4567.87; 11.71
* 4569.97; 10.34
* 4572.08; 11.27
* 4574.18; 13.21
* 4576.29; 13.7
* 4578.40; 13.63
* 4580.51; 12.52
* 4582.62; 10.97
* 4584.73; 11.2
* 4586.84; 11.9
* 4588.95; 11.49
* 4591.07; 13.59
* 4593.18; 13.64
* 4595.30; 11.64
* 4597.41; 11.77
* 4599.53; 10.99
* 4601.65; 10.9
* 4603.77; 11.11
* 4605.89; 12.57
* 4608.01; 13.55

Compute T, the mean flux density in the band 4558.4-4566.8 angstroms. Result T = 12.9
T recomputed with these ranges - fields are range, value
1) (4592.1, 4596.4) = 12.7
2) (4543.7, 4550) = 11.9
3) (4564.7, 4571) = 11.3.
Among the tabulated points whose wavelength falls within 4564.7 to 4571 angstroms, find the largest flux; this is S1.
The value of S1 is 11.95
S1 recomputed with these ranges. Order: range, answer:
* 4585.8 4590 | 11.9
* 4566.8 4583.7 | 13.7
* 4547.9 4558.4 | 12.82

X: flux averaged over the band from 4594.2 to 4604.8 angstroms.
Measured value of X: 11.3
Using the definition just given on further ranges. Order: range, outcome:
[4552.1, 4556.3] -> 10.7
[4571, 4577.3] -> 12.7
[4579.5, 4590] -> 11.6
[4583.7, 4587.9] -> 11.6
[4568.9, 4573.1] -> 10.8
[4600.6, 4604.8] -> 11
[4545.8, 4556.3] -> 11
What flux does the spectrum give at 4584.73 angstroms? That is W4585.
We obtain 11.2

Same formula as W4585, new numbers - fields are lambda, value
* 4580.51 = 12.52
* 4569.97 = 10.34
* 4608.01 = 13.55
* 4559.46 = 12.74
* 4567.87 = 11.71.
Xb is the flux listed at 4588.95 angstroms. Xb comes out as 11.49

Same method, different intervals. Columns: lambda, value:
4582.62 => 10.97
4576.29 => 13.7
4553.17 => 10.39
